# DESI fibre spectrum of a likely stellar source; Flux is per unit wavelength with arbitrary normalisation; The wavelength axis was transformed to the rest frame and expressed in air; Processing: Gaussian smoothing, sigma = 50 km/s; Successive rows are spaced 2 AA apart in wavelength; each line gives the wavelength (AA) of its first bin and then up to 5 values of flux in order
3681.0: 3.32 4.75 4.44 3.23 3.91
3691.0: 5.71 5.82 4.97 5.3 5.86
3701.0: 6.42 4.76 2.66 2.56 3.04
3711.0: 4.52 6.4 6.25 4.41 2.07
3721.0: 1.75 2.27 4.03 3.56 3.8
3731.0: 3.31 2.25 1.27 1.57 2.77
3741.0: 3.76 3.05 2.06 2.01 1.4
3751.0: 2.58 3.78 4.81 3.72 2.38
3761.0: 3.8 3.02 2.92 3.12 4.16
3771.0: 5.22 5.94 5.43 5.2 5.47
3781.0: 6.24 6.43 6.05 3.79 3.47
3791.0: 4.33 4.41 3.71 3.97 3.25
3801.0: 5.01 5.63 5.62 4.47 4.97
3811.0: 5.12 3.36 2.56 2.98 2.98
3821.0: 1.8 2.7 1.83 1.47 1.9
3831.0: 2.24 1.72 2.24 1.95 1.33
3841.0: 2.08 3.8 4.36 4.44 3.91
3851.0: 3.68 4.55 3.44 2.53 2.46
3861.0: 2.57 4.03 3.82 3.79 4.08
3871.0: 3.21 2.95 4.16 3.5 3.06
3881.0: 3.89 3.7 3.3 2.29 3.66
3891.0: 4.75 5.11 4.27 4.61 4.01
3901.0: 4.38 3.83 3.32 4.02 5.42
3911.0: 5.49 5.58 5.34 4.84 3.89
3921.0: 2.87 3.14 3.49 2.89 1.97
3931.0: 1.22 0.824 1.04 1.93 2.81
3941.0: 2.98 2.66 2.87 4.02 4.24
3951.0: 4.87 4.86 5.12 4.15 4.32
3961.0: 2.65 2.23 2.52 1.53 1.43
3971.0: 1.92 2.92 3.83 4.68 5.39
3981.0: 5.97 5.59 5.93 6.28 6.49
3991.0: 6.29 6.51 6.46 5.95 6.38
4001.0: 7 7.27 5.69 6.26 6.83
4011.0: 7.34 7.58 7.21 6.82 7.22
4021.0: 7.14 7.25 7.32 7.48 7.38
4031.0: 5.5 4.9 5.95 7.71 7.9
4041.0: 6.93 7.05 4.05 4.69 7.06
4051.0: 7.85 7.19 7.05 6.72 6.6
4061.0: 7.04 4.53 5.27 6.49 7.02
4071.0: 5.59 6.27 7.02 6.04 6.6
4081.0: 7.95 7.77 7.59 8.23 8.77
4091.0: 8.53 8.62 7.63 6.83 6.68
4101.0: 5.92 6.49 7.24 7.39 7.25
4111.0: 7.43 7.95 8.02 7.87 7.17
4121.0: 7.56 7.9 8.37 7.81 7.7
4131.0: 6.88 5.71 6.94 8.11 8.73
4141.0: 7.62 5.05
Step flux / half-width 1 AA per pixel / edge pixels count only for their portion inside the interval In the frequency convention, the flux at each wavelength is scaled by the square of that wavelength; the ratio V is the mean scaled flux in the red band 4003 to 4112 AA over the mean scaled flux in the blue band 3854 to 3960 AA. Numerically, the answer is 2.1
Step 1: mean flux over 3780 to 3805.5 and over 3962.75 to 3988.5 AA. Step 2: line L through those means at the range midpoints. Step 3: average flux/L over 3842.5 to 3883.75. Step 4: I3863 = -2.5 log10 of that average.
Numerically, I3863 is 0.23 mag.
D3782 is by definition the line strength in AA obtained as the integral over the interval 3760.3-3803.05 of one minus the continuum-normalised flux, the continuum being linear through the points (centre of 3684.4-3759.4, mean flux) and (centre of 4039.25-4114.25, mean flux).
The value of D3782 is -3.60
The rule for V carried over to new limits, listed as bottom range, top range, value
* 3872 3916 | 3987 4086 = 1.73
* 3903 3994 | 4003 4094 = 1.88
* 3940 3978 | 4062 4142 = 2.32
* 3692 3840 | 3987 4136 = 2.19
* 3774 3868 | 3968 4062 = 1.87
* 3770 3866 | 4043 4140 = 2.17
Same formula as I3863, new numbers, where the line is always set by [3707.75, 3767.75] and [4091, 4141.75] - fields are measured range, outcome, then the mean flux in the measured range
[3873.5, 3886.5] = 0.33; 3.53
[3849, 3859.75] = 0.30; 3.41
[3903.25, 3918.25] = 0.08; 4.79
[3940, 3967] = 0.49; 3.57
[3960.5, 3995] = 0.34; 4.33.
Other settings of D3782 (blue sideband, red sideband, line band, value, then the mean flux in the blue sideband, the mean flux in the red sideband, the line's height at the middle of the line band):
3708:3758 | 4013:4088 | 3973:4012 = 0.4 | 3.22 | 6.72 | 6.08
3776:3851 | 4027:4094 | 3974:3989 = 0.9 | 3.7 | 6.79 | 5.8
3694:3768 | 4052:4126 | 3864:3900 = 8.9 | 3.47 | 7.15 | 5.02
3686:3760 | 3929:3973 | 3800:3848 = 1.4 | 3.62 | 2.85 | 3.28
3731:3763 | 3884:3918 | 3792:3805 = -4.4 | 2.77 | 4.37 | 3.31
